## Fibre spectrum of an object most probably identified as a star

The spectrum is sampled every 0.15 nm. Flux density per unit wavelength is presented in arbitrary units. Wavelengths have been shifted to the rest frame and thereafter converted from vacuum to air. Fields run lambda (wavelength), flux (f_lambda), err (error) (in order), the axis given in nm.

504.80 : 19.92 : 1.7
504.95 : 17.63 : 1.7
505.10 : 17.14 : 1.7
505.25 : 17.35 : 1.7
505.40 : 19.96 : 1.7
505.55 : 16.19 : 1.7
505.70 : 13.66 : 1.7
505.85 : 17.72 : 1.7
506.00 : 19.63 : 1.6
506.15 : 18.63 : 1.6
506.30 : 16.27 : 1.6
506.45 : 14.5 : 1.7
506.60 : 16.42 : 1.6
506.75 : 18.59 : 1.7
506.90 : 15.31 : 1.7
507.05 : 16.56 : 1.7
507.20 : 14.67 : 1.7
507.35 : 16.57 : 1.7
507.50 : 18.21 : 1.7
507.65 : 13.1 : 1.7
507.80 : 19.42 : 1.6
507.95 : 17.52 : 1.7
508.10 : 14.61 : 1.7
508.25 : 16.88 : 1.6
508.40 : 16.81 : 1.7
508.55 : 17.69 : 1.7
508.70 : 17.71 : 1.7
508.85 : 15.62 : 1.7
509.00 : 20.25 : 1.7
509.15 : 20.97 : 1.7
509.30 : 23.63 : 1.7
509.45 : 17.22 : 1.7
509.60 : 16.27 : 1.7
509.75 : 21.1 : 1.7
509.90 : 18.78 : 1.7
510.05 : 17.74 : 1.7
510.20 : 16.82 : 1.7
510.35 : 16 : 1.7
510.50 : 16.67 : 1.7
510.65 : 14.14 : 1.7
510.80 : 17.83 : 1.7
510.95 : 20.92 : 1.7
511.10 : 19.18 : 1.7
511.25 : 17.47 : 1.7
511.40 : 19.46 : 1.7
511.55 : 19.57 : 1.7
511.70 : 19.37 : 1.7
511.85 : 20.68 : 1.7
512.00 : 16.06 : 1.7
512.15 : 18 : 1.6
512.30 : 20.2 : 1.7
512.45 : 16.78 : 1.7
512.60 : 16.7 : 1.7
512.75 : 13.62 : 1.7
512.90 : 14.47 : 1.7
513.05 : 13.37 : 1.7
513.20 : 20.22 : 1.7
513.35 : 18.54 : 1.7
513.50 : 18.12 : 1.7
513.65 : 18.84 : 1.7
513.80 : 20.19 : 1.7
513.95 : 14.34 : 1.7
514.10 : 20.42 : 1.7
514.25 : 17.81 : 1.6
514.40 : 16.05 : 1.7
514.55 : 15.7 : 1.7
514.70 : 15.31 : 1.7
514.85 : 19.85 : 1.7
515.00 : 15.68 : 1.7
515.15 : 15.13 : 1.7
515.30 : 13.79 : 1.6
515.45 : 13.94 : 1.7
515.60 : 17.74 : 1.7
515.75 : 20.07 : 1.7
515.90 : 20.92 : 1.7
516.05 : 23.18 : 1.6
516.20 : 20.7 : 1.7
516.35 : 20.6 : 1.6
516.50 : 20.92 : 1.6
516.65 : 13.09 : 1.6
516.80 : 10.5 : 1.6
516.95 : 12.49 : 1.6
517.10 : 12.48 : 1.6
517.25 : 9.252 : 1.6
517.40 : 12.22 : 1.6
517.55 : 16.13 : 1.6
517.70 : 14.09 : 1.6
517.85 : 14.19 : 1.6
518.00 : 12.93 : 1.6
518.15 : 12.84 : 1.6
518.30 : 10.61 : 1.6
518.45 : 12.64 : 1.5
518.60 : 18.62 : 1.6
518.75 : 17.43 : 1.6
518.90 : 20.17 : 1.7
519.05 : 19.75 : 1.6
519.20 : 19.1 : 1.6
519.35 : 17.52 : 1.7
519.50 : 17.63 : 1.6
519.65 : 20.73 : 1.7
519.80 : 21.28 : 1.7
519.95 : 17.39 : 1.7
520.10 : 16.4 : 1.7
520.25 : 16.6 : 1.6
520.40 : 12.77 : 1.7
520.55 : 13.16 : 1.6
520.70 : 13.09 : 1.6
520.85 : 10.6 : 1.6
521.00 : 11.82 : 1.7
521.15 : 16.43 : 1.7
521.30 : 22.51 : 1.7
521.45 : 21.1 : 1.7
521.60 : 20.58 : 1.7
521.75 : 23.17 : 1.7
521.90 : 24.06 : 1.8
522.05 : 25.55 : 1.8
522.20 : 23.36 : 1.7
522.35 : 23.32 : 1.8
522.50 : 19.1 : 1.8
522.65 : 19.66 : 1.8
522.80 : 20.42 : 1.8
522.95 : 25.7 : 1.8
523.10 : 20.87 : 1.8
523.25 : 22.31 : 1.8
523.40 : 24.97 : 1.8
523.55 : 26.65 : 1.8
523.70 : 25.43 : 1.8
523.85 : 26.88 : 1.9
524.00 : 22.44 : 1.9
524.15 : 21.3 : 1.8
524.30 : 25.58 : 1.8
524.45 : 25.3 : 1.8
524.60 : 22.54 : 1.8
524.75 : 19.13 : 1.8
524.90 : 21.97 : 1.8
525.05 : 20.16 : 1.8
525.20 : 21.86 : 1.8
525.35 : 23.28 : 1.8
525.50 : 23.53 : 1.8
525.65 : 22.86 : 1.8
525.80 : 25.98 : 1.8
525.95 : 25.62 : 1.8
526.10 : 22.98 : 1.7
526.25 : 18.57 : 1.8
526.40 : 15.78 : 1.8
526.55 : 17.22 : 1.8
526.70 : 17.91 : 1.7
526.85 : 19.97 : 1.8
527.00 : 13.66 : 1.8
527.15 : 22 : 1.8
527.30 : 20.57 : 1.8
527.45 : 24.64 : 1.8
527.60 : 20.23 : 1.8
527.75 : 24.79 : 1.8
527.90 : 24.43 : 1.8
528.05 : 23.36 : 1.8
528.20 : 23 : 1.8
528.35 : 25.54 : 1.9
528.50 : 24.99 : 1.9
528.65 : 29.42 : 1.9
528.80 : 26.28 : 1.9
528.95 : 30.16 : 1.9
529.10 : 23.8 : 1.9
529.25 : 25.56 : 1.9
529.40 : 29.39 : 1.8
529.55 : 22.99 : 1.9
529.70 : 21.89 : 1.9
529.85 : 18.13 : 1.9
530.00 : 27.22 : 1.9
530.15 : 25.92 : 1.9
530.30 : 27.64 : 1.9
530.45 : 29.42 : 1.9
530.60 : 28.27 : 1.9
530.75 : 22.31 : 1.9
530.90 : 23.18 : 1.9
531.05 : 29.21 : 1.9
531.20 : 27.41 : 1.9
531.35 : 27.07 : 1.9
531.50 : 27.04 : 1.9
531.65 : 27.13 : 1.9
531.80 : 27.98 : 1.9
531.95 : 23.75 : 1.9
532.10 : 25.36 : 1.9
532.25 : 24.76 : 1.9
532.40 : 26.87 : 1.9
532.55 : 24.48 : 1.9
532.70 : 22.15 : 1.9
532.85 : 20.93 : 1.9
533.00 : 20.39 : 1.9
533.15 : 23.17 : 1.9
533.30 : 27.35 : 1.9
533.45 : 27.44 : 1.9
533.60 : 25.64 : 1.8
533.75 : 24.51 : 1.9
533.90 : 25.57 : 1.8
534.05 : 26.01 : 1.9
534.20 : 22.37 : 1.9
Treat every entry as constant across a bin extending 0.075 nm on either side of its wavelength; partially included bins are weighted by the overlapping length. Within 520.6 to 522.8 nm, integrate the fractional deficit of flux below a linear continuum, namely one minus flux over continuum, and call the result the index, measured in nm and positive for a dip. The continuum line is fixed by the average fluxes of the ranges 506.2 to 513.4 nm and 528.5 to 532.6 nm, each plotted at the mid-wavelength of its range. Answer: 0.28 nm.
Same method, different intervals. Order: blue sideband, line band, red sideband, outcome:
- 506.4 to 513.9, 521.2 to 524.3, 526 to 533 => -0.17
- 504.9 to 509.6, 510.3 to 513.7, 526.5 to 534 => 0.20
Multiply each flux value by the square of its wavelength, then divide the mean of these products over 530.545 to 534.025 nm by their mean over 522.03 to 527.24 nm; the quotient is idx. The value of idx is 1.18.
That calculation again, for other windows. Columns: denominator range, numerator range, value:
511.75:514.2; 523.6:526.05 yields 1.39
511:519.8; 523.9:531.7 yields 1.47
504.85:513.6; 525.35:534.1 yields 1.50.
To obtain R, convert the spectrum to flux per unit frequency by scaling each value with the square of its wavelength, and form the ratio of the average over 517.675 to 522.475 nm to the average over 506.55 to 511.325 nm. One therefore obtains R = 1.05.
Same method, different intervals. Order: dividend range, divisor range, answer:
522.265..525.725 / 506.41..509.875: 1.39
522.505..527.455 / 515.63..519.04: 1.43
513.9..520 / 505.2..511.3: 0.98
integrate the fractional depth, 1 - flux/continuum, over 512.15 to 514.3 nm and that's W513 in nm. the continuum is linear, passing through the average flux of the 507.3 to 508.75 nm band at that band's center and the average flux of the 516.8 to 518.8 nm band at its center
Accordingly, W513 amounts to -0.35 nm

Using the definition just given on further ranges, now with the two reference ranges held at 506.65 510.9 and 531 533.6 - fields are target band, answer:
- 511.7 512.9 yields 0.078 nm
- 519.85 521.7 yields 0.456 nm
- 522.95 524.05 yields -0.096 nm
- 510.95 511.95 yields -0.056 nm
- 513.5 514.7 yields 0.106 nm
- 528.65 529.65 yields -0.088 nm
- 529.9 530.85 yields -0.066 nm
